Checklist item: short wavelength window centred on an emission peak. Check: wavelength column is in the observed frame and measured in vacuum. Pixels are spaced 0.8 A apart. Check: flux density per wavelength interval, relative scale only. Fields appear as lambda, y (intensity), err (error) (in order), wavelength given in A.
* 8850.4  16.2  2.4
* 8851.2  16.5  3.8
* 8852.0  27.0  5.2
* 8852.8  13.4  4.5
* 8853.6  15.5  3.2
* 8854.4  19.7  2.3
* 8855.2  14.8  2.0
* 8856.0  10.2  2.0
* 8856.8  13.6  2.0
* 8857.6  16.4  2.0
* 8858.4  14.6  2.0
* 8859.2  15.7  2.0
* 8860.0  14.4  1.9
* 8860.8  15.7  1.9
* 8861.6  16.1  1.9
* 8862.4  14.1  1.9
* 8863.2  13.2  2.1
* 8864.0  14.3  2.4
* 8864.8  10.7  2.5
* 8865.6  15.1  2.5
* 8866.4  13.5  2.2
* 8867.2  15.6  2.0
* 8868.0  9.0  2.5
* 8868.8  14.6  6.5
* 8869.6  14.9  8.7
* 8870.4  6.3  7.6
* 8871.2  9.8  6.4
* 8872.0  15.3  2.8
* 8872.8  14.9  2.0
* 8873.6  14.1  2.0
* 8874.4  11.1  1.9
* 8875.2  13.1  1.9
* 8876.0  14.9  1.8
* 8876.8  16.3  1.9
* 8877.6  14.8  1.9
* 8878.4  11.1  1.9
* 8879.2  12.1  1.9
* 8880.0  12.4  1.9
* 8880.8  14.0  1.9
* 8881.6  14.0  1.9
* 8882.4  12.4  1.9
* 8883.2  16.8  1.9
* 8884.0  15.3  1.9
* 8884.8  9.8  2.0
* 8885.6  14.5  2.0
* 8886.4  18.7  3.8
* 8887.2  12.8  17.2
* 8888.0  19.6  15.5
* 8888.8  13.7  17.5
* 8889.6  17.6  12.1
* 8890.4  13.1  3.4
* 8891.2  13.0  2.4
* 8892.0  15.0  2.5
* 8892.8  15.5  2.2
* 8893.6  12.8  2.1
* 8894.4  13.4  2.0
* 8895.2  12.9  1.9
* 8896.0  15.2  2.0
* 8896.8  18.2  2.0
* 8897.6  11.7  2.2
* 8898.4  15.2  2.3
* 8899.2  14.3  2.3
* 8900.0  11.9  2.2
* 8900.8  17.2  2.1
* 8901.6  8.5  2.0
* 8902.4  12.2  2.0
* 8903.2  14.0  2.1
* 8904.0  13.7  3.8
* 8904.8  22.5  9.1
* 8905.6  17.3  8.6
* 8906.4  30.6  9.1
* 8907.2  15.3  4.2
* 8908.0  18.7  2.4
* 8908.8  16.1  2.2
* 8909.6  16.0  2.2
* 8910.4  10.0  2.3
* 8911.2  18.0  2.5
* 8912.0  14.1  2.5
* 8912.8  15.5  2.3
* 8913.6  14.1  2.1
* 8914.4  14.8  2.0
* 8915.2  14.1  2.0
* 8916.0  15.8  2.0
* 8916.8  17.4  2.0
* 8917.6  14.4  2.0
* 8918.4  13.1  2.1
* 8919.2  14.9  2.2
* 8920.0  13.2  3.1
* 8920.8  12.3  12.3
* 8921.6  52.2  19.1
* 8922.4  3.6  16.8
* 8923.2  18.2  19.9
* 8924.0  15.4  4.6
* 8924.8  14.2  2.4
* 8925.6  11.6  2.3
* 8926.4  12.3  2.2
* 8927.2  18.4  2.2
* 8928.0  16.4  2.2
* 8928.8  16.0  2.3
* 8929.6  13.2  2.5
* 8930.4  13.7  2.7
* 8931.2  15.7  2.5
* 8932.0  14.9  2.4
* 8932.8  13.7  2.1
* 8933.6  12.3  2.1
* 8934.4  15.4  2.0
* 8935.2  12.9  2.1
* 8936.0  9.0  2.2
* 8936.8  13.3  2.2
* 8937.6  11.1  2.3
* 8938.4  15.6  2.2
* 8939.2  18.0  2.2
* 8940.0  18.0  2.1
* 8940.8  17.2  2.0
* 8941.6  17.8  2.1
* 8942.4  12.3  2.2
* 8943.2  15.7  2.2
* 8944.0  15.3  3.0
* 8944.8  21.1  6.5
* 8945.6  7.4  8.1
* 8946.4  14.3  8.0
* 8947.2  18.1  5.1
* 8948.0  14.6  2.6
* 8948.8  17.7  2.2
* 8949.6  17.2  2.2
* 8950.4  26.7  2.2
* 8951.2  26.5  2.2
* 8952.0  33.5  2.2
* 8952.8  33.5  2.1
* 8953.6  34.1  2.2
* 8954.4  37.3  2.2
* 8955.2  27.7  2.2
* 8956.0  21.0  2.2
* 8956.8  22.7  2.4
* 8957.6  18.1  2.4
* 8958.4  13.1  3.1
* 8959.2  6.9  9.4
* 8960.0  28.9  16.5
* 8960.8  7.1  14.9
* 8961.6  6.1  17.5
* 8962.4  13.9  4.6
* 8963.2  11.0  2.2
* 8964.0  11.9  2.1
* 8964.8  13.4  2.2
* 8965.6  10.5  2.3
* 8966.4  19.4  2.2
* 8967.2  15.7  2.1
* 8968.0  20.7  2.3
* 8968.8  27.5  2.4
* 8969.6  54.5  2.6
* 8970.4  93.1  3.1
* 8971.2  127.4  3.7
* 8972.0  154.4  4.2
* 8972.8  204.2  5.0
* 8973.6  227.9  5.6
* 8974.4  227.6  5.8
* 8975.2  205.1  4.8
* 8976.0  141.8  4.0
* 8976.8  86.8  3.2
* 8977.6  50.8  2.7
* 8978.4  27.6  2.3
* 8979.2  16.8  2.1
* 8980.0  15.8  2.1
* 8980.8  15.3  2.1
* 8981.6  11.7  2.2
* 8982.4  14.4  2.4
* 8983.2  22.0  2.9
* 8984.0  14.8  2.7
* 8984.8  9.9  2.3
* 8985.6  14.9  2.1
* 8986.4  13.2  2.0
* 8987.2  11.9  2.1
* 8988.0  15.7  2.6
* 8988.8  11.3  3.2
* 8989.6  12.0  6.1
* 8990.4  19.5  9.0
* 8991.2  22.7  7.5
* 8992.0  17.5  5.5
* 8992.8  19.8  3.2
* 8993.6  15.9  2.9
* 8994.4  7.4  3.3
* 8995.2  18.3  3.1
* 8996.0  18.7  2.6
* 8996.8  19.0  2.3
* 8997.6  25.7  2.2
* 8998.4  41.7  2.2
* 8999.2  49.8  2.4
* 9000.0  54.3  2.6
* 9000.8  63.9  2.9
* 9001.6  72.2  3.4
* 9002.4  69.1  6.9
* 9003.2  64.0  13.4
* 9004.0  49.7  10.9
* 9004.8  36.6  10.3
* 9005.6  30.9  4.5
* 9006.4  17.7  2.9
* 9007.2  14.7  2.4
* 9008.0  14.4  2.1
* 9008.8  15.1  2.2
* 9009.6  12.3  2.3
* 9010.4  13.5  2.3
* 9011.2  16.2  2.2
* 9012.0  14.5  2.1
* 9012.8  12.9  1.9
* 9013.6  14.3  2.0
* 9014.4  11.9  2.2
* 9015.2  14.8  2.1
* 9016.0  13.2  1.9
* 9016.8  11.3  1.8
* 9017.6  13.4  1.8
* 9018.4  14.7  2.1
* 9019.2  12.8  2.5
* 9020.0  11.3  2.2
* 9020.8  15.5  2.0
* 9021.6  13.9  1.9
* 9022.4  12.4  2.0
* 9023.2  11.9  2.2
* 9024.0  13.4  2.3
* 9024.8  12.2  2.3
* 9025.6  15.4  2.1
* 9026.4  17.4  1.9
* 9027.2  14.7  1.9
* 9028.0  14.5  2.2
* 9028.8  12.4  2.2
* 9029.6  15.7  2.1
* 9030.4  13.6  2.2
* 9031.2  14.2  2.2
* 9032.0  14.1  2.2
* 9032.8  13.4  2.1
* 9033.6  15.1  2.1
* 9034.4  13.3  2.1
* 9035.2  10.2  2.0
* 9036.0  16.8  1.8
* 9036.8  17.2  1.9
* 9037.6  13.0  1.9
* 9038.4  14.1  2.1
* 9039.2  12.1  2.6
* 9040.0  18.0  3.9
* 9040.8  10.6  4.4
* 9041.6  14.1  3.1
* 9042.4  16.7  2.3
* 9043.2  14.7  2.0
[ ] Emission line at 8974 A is H-alpha 6563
